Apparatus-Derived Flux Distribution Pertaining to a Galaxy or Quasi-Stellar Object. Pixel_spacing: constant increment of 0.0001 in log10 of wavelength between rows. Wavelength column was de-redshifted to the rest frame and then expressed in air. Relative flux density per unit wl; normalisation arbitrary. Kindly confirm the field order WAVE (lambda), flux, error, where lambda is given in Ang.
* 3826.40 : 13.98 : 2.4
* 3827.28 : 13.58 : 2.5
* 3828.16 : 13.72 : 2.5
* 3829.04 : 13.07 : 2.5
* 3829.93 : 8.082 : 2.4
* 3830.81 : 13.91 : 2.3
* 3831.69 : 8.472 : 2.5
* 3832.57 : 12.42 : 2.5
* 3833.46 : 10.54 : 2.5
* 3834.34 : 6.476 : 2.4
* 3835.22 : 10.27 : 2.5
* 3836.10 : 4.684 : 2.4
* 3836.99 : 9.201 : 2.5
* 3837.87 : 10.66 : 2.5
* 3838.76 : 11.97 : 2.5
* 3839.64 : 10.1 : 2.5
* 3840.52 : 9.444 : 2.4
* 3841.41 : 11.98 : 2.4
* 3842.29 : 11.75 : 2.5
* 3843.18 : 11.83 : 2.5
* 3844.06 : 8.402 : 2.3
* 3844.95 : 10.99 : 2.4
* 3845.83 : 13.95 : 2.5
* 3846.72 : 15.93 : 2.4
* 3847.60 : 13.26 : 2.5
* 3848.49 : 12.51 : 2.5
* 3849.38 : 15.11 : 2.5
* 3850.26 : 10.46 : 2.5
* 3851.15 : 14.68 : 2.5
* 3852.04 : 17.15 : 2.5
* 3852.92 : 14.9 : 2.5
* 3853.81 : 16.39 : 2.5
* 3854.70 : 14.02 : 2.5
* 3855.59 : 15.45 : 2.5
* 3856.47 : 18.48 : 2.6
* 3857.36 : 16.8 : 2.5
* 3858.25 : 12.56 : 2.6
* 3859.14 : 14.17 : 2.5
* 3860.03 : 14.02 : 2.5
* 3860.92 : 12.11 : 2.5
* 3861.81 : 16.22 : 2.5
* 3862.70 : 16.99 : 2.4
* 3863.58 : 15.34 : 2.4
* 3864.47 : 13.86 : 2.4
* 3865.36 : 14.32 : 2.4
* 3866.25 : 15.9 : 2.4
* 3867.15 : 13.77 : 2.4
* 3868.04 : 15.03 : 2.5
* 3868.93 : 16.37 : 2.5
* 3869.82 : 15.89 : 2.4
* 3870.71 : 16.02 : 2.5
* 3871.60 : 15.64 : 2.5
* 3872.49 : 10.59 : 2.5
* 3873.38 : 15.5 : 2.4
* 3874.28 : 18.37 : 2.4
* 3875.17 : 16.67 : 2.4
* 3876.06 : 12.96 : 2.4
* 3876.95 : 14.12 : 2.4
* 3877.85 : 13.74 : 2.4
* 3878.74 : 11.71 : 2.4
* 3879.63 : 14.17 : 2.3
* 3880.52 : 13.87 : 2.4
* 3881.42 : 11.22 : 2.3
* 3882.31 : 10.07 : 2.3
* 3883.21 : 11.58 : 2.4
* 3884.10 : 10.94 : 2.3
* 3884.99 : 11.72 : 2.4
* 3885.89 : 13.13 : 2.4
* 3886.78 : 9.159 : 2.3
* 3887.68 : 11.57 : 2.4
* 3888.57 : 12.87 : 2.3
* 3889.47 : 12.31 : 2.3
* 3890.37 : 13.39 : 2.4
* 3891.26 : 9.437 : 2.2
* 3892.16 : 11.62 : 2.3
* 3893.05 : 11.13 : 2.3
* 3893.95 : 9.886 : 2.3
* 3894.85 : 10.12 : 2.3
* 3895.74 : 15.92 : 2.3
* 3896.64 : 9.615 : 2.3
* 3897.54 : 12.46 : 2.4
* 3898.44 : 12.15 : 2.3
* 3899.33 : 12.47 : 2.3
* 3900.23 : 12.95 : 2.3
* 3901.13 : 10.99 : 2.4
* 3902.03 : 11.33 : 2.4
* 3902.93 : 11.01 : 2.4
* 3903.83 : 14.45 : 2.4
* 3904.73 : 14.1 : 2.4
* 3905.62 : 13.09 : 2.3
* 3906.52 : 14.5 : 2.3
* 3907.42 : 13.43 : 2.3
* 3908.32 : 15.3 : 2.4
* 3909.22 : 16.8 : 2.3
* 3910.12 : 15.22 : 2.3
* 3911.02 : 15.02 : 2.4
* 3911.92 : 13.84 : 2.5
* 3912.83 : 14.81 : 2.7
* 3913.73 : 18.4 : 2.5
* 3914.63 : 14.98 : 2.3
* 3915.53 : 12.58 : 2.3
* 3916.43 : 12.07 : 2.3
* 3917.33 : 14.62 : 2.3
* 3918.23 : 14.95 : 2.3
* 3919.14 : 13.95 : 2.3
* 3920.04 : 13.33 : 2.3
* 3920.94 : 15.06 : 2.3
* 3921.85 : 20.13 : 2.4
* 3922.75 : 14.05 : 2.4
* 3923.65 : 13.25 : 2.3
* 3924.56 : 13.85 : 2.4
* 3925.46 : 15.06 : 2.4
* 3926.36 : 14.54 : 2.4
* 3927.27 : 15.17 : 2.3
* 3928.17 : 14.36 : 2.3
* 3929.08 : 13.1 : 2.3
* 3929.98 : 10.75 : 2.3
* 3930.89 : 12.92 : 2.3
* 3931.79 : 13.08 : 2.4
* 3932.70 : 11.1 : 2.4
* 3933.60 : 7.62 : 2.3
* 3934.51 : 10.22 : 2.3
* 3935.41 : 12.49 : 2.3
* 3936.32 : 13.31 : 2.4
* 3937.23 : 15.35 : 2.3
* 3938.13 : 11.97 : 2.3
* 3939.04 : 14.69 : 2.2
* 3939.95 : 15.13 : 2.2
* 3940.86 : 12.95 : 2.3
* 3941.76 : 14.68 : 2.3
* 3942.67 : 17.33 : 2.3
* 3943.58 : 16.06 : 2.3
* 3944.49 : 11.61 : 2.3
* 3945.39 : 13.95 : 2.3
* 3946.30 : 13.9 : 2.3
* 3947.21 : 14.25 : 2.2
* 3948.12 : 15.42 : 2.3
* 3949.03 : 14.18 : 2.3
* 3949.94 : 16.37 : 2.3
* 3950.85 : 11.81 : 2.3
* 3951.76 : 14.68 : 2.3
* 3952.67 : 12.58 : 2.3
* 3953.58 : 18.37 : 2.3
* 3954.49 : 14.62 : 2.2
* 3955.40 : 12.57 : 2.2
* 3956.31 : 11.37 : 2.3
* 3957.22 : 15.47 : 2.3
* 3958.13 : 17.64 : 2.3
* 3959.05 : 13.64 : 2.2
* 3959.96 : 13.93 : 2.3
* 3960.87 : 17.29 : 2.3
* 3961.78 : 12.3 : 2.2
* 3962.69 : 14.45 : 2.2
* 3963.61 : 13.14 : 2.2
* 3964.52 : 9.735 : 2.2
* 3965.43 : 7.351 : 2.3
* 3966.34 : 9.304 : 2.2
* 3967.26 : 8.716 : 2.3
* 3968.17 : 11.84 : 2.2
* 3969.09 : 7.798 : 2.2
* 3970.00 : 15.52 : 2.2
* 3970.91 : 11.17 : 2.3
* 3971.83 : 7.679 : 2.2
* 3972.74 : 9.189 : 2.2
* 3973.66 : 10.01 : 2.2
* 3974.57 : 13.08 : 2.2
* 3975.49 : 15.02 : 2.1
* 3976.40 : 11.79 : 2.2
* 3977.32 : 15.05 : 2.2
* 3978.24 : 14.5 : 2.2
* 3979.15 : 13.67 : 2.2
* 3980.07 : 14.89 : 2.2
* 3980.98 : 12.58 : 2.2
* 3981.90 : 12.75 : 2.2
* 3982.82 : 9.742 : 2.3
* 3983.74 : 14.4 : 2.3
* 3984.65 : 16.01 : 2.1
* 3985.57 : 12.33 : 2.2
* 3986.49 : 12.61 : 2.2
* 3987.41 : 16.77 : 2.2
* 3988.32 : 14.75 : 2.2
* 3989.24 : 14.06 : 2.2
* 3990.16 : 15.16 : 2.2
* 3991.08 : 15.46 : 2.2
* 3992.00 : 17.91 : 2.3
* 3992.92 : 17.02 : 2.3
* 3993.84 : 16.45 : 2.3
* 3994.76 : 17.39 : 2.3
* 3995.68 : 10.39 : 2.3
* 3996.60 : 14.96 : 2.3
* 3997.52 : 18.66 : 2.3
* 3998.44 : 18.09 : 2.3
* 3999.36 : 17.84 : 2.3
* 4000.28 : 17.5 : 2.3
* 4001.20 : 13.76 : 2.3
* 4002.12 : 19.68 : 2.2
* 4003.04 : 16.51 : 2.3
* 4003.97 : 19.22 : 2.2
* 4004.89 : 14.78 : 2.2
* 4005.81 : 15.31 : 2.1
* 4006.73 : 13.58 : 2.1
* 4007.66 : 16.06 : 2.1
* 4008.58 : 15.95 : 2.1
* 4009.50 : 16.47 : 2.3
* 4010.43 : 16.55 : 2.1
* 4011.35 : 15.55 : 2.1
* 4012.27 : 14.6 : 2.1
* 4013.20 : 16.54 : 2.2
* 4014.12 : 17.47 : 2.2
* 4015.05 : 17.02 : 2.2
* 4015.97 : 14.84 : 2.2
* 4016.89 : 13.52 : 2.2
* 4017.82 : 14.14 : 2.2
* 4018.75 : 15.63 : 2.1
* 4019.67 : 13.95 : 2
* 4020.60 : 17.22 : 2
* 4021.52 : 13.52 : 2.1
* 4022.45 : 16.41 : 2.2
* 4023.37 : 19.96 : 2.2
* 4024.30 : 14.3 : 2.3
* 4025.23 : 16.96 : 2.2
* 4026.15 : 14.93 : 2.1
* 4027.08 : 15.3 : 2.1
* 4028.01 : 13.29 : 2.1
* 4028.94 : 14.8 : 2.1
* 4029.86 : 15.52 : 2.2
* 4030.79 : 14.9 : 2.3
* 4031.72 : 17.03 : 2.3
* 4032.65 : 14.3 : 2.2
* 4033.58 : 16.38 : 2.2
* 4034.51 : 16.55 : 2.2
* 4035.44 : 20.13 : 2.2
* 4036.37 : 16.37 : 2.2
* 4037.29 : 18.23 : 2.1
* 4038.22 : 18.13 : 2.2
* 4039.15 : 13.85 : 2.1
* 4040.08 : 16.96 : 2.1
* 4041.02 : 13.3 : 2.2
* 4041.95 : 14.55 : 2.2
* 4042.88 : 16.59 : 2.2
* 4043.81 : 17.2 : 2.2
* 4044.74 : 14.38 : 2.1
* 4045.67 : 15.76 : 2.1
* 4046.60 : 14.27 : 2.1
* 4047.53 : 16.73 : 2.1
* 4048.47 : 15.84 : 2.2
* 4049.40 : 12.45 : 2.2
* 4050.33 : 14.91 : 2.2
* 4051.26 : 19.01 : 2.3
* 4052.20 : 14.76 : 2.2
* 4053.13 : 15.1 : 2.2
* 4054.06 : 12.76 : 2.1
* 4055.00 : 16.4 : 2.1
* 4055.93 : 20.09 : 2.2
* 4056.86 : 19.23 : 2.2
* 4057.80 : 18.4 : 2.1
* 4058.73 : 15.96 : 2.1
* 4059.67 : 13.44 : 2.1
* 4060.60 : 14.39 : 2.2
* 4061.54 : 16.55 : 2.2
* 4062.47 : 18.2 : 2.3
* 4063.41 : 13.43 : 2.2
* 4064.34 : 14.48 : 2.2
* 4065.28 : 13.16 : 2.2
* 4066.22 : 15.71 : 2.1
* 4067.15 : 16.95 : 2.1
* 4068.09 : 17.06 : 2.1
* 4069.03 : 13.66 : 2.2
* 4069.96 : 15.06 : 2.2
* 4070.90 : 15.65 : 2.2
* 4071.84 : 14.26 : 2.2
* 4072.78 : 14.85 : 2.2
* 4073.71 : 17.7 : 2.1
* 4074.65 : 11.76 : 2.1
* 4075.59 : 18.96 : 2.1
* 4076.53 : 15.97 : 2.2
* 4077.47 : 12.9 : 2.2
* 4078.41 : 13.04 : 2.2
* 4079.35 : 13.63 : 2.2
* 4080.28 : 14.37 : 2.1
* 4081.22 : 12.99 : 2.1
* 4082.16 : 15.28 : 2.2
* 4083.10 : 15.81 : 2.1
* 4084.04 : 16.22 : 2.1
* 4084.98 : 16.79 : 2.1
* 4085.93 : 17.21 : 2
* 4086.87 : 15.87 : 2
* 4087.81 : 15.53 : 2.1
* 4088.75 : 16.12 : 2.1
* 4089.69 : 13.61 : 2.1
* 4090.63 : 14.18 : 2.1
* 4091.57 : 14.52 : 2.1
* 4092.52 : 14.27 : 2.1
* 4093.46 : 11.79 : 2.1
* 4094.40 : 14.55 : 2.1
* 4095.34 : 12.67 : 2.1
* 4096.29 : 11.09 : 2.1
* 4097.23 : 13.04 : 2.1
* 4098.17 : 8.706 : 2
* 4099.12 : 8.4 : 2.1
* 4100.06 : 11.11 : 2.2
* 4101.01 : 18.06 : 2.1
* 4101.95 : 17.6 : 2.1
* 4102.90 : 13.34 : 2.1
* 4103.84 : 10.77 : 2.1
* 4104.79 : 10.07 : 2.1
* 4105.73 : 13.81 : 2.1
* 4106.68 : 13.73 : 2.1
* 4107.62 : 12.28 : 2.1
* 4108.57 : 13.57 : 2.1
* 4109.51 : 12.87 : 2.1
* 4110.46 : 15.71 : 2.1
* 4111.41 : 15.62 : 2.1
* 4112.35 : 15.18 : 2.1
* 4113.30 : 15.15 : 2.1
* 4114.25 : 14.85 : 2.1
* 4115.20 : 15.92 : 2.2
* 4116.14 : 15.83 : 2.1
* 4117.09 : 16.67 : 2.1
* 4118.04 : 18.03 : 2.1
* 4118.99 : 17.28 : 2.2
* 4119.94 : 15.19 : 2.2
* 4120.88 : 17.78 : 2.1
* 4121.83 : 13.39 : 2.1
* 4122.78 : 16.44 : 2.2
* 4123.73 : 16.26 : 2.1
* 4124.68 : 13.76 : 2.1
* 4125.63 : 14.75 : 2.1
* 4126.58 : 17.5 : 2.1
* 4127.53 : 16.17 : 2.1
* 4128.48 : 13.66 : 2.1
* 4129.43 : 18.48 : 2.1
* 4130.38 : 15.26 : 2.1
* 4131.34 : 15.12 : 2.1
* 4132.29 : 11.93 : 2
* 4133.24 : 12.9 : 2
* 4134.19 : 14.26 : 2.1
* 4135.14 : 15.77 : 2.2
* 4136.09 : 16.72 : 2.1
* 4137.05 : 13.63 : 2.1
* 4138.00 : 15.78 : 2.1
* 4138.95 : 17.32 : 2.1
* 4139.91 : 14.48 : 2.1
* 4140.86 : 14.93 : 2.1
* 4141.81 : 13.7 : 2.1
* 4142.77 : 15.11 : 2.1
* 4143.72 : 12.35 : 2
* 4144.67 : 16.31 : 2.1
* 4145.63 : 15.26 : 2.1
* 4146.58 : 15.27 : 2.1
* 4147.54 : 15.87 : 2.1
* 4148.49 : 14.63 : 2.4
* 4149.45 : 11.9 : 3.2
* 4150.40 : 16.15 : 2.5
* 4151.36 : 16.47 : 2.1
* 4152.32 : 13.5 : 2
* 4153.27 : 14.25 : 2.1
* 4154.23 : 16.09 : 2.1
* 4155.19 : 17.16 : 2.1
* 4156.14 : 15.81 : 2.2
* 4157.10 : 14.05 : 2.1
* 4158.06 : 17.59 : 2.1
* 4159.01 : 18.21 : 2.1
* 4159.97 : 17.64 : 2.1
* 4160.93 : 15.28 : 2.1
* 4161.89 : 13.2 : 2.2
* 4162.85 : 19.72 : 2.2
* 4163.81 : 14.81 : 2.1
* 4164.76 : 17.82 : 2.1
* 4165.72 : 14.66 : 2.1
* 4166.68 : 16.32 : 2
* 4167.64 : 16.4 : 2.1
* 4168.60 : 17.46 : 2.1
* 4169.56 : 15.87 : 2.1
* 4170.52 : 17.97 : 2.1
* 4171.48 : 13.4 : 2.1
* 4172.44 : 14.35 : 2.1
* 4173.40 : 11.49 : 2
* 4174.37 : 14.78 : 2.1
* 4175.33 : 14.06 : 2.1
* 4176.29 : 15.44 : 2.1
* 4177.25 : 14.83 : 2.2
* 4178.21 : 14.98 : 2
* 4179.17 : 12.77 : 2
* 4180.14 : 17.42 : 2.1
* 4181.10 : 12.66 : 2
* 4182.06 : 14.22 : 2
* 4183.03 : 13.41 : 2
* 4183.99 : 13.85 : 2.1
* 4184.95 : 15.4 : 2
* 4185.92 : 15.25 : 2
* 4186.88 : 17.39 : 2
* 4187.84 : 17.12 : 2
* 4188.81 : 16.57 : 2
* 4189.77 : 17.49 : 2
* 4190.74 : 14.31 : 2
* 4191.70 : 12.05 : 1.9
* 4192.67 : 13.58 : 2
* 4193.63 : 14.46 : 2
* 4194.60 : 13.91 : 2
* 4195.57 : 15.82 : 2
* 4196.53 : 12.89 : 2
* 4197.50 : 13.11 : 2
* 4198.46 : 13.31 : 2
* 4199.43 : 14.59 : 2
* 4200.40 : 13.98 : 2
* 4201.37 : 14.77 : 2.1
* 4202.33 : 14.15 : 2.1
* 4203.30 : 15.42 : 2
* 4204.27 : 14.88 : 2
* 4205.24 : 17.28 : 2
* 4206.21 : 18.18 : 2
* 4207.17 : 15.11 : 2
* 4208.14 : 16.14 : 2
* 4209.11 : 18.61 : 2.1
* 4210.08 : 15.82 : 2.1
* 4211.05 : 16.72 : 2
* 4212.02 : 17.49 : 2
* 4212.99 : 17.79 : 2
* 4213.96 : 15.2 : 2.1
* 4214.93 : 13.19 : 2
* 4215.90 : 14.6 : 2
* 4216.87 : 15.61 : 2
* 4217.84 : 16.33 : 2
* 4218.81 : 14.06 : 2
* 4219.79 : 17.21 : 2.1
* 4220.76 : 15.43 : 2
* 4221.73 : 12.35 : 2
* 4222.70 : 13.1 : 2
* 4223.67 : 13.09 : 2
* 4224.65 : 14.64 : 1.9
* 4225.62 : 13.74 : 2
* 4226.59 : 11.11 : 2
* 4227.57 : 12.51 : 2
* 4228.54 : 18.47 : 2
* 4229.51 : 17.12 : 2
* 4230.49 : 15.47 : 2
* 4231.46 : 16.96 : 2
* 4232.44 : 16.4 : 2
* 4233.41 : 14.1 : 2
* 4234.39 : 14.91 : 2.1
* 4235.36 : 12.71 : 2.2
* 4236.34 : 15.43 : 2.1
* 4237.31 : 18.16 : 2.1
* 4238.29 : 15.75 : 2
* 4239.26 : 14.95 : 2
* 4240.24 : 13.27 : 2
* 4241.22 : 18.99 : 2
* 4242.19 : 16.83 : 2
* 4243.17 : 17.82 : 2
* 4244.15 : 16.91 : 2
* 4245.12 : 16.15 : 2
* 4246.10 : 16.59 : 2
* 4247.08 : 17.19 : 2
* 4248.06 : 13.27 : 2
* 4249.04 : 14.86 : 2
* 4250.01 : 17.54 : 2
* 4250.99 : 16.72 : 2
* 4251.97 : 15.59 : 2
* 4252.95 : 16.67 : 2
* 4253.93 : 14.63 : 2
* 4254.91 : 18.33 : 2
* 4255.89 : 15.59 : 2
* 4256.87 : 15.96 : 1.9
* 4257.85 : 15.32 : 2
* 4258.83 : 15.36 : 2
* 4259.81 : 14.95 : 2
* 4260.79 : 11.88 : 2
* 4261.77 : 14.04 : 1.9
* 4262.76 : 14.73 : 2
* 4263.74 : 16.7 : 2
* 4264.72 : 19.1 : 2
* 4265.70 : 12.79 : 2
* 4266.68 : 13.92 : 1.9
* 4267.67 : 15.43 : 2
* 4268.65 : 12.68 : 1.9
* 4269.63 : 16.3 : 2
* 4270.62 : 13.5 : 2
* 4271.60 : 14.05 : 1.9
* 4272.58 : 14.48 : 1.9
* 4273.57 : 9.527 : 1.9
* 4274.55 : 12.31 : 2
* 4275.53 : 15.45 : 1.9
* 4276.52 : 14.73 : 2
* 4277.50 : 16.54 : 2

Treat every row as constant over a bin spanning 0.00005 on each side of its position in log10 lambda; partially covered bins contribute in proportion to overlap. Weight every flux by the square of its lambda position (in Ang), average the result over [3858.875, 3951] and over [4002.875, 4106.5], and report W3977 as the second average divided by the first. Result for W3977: 1.20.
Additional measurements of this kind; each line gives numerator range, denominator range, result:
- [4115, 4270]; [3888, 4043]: 1.20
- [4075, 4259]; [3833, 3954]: 1.29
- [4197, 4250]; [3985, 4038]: 1.08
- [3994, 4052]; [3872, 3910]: 1.34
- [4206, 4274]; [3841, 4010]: 1.30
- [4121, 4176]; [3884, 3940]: 1.31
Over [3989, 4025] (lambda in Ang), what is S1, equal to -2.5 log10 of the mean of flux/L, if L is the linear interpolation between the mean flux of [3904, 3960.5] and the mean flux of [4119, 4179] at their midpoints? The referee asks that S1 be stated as -0.10 mag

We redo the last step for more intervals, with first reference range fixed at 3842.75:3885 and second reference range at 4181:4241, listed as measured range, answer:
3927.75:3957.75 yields 0.057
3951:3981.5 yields 0.132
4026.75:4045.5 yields -0.092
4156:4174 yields -0.065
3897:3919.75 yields 0.034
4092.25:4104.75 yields 0.172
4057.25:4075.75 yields -0.054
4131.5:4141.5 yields 0.008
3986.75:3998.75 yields -0.099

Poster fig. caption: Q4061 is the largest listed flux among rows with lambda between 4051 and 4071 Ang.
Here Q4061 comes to 20.09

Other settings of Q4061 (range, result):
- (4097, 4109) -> 18.06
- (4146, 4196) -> 19.72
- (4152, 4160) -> 18.21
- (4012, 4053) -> 20.13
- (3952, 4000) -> 18.66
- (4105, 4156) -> 18.48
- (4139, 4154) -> 16.47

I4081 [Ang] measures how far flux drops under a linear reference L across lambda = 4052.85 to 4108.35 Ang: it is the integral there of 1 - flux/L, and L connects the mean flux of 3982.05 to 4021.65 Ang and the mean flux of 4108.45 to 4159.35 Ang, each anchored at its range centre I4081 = 3.0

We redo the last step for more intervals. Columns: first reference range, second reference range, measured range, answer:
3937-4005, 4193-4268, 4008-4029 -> -1.94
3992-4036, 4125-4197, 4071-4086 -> 0.55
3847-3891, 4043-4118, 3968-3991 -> 2.36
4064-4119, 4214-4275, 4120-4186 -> -2.27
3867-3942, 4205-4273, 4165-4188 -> 0.03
